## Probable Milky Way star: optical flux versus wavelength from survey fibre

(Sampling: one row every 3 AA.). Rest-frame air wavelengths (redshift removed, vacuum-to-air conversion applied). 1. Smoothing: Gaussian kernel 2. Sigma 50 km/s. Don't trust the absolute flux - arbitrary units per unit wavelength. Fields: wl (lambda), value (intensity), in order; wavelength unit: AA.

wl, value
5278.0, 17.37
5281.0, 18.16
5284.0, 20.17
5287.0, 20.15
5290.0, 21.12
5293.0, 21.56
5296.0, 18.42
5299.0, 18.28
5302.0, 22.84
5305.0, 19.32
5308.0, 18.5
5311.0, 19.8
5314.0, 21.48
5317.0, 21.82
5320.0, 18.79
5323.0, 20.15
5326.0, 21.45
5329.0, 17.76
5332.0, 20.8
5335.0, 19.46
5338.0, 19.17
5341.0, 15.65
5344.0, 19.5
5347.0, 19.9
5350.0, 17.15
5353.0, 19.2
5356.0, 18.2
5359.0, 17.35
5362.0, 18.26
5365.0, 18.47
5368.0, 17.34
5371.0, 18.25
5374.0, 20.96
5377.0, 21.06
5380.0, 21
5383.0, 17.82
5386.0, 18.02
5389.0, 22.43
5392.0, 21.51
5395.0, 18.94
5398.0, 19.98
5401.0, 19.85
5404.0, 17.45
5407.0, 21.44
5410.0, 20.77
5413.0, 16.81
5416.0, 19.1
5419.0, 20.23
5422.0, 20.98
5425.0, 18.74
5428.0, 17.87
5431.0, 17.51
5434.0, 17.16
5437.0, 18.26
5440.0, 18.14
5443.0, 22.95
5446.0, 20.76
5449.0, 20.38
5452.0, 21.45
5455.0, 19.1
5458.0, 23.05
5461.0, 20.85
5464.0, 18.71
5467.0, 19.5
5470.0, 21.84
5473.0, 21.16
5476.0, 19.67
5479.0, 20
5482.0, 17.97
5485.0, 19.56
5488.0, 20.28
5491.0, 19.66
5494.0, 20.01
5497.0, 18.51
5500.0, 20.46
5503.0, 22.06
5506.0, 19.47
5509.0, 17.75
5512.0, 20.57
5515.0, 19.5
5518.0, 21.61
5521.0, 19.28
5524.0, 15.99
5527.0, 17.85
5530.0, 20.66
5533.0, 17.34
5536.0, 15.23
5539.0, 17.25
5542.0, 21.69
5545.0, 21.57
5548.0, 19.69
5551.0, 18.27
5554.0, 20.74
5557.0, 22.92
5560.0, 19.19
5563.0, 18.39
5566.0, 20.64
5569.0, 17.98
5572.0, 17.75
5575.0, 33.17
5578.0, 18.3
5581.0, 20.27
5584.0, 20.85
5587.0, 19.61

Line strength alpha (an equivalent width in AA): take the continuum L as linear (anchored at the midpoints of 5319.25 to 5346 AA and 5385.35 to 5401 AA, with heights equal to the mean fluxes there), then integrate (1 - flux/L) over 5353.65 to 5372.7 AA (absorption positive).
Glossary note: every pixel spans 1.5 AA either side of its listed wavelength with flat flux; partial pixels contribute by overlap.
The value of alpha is 1.6 AA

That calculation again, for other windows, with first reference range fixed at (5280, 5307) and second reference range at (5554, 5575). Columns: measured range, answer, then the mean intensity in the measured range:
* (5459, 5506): 0.81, 20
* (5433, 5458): 0.35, 20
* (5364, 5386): 1.05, 19.2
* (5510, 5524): 0.52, 19.7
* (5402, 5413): 0.42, 19.5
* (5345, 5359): 1.12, 18.5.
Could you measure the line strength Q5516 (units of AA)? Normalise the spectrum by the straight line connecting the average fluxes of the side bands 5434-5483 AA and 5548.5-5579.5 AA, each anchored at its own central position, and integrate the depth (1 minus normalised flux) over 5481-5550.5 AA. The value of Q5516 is 3.9 AA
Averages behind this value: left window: 20.2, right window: 20.7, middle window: 19.3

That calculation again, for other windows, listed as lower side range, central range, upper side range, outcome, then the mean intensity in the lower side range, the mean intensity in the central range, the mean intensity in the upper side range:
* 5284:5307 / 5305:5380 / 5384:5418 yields 2.74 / 20.2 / 19.2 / 19.6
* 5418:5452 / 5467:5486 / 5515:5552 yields -0.78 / 19.4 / 20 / 18.9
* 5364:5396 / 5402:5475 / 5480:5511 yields -0.51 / 19.6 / 19.8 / 19.6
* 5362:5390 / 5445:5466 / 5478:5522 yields -1.02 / 19.4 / 20.6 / 19.8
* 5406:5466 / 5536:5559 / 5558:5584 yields 0.70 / 19.7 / 19.9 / 20.8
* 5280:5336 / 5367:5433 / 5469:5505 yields 1.94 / 20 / 19.5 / 20.1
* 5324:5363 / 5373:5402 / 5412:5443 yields -2.16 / 18.8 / 20.1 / 18.7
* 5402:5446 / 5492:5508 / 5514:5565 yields -0.66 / 19.2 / 20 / 19.3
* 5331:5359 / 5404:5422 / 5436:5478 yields 0.13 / 18.7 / 19.6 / 20.4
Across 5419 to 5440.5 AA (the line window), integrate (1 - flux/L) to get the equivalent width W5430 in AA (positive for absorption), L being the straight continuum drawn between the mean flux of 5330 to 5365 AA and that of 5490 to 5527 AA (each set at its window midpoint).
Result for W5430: 0.6 AA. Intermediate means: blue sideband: 18.6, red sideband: 19.5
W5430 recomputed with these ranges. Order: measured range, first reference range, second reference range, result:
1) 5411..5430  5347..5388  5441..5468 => 1.0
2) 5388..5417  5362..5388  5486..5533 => -0.9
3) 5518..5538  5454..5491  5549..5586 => 2.4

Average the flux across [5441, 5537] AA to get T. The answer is 19.8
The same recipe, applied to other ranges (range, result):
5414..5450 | 19.3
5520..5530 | 18.1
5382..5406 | 19.6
